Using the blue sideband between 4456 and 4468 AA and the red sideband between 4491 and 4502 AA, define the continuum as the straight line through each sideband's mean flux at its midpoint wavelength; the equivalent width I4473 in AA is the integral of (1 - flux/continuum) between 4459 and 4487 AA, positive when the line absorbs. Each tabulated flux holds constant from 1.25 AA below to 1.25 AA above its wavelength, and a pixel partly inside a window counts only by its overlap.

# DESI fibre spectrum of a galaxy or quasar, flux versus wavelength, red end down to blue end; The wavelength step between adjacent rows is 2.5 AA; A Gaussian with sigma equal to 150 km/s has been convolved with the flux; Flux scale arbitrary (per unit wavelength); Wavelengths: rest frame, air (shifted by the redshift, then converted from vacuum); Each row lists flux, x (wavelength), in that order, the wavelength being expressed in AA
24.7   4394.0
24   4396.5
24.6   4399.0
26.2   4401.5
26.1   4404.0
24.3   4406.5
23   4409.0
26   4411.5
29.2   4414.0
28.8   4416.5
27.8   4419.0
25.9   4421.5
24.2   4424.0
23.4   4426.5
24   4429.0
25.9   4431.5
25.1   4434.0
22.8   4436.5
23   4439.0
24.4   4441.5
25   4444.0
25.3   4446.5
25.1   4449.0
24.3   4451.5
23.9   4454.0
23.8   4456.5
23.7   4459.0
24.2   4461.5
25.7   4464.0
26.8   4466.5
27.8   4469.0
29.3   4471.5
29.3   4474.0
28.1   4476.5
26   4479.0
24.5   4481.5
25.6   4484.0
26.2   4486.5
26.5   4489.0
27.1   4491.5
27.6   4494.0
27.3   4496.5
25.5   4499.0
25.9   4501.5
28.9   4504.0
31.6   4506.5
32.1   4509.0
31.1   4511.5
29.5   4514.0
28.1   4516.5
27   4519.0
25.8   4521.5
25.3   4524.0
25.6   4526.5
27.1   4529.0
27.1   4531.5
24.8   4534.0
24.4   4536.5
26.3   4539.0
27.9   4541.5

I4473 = -1.15 AA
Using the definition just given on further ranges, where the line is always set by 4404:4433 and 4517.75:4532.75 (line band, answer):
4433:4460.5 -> 1.8 AA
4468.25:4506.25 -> -1.5 AA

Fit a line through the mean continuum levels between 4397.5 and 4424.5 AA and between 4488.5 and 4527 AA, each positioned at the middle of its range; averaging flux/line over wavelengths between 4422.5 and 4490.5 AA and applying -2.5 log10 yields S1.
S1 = 0.07 mag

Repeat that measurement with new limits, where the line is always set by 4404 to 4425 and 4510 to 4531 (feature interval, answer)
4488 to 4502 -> 0.02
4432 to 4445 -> 0.10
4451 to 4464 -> 0.11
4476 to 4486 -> 0.04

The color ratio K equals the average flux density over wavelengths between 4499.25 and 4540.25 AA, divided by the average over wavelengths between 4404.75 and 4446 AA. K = 1.1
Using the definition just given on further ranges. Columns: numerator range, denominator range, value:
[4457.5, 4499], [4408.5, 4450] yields 1.05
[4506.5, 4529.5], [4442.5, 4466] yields 1.14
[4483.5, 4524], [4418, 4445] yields 1.13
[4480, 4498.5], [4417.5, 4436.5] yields 1.05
